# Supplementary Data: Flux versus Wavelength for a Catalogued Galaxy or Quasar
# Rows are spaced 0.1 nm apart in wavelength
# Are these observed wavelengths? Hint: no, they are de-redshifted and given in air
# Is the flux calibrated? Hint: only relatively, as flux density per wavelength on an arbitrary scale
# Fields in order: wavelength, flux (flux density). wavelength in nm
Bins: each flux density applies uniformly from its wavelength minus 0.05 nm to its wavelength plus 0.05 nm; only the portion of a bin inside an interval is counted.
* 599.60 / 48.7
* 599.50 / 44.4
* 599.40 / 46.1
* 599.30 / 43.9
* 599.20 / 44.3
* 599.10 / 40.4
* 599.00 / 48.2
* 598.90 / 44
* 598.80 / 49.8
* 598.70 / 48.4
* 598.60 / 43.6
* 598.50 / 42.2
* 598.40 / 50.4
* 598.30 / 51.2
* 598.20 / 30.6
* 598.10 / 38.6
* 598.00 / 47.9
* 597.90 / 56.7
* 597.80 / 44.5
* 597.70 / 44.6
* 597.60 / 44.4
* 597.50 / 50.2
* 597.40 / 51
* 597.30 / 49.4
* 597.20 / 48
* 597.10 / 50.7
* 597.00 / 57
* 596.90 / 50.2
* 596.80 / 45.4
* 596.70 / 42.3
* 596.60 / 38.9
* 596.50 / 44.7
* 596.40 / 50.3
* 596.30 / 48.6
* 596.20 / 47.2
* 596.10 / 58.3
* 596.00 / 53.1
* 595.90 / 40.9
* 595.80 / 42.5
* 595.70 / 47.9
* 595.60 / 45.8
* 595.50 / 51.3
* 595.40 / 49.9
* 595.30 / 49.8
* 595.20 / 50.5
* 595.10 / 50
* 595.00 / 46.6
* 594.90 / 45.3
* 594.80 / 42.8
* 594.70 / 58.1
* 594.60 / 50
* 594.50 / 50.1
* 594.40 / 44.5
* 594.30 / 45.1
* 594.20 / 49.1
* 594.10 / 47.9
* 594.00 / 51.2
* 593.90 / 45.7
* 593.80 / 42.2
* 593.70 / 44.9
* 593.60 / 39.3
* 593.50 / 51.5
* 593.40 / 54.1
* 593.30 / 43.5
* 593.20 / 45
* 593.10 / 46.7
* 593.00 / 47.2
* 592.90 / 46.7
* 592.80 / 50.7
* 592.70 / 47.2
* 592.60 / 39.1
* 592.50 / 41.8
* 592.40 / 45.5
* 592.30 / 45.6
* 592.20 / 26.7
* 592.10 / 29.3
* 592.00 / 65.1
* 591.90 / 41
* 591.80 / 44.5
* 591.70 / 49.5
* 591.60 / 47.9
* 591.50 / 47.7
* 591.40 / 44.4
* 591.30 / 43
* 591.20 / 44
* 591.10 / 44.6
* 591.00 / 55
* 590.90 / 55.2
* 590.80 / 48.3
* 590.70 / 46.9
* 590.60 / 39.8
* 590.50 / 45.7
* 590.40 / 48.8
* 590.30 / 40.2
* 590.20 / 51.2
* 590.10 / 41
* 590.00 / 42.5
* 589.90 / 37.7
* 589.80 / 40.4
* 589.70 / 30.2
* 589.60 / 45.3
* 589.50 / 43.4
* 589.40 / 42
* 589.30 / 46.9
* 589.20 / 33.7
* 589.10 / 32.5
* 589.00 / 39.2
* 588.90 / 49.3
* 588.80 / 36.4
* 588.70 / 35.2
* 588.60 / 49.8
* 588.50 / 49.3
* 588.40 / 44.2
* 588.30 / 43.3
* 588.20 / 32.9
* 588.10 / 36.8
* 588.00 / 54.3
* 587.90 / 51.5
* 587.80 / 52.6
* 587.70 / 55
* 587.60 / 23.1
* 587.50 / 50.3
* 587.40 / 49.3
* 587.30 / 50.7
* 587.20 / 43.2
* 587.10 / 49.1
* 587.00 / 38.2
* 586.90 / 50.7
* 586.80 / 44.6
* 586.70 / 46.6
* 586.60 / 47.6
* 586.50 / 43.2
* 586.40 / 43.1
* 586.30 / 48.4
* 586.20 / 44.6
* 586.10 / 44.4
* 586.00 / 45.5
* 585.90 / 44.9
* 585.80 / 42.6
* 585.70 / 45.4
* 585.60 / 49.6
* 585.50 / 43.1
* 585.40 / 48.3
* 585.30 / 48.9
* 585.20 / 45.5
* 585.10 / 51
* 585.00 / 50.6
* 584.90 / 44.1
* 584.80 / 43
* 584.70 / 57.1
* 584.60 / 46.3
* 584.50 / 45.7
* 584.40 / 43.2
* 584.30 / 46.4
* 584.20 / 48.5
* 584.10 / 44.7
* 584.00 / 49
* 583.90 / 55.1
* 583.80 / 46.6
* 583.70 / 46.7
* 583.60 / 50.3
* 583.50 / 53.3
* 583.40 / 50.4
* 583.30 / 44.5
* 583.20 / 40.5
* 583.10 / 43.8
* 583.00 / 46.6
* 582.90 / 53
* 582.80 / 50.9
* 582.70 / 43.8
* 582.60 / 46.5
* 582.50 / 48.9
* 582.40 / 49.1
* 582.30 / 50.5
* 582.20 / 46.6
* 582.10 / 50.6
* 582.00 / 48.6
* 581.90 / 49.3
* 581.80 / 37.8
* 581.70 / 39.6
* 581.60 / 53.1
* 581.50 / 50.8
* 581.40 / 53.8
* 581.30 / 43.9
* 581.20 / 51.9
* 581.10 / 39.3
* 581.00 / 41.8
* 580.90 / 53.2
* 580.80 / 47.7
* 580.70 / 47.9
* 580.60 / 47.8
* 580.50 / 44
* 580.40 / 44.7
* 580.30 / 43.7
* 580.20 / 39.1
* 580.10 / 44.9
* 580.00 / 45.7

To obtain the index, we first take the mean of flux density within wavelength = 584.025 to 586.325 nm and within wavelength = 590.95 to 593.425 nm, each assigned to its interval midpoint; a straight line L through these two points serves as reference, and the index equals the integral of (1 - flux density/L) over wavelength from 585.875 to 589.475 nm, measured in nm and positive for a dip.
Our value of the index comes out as 0.15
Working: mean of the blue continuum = 46.6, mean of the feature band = 44.2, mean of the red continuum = 45.3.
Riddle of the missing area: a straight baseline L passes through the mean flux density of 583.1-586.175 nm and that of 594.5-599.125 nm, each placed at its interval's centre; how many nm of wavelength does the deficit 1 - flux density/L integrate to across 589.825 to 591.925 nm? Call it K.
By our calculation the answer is 0.07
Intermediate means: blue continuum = 47.1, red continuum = 47.5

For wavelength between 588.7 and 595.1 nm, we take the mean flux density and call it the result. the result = 44.8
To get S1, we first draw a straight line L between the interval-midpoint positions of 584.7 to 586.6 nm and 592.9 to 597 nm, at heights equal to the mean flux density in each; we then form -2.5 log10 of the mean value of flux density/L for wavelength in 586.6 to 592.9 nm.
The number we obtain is 0.062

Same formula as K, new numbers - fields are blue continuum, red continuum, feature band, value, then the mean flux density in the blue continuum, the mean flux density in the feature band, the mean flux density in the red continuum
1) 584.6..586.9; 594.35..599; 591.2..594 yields 0.12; 46.5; 45.1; 47.6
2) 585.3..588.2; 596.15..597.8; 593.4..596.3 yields -0.05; 45.8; 48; 47.6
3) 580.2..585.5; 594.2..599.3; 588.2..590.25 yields 0.25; 47.4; 41.5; 47.3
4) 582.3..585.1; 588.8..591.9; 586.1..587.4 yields 0.00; 47.8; 45.9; 43.9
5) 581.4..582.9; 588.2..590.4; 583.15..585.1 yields -0.07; 48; 47.8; 41.6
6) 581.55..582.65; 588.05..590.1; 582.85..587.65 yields -0.24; 47.3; 46.5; 40.6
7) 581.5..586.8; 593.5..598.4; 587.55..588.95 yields 0.10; 47.1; 43.8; 47.5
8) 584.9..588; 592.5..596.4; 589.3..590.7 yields 0.13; 46.5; 42.5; 47.6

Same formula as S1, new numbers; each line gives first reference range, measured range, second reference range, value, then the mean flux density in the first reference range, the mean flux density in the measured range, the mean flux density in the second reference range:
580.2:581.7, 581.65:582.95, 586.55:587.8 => -0.015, 46.9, 47.3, 46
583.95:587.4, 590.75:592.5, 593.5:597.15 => 0.039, 46.4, 45.6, 47.8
